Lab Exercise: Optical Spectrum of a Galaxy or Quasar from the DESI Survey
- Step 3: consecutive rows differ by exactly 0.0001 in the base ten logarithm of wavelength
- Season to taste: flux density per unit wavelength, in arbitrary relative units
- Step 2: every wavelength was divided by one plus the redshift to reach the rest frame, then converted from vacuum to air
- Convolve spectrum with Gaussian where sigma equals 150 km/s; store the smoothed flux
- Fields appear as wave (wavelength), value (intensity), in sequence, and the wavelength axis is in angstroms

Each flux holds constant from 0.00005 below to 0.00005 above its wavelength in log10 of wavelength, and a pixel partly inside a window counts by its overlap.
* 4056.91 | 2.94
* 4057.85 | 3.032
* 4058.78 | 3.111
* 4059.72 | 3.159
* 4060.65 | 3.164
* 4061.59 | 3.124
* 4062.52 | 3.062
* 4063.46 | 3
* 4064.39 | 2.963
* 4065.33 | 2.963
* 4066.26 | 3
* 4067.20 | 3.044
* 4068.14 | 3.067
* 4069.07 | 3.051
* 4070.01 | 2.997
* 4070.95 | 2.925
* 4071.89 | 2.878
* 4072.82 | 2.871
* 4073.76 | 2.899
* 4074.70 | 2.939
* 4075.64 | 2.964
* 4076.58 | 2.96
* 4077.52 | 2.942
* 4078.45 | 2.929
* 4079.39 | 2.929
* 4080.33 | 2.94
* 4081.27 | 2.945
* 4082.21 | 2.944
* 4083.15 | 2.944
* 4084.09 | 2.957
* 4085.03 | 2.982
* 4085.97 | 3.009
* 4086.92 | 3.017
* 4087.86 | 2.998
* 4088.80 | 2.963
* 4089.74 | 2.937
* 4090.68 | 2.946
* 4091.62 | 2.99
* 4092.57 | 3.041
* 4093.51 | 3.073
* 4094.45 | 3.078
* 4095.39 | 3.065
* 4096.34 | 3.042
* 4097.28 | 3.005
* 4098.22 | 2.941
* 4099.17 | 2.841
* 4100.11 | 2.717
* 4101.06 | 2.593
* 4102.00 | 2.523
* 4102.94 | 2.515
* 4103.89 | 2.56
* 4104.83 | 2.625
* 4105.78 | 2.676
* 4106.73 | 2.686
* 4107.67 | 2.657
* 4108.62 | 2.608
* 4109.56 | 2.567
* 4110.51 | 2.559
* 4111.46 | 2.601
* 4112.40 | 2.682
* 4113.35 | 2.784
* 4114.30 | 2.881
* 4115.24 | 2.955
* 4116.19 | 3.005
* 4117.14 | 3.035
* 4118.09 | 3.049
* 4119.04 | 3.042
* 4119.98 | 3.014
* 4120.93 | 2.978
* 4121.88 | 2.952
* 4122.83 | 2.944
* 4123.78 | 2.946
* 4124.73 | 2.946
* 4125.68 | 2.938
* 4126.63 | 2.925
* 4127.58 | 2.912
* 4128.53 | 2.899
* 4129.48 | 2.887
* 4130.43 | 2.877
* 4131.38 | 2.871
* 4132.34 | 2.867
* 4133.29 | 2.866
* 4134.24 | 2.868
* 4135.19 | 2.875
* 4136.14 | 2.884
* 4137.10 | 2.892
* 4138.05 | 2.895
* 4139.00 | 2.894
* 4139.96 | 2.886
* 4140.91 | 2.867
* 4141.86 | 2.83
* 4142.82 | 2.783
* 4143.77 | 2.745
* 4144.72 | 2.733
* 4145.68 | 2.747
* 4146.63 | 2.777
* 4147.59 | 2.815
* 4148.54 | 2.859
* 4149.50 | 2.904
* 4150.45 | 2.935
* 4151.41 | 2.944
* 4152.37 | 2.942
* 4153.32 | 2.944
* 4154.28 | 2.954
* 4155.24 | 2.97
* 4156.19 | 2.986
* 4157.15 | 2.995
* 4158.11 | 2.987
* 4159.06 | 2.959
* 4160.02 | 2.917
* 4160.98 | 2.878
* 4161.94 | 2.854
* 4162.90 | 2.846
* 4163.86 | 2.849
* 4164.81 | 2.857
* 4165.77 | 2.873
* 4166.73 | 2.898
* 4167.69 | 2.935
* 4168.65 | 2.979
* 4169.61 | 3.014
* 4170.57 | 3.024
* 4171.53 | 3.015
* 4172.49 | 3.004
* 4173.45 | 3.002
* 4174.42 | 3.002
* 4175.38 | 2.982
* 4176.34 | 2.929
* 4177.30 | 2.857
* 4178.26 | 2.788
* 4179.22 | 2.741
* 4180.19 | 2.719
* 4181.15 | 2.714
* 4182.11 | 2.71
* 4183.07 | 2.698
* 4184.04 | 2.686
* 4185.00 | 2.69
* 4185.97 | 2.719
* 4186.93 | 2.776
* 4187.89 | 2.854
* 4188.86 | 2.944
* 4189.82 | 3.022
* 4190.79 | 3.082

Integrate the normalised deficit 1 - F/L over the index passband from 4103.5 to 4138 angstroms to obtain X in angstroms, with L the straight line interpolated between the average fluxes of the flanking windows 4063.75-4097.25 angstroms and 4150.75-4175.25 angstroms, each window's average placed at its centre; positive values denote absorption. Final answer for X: 1.37 angstroms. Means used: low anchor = 2.98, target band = 2.84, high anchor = 2.94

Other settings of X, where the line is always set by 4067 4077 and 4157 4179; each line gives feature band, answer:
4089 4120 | 1.31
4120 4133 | 0.10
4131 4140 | 0.18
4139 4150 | 0.45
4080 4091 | -0.04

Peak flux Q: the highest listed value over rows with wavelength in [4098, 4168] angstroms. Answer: 3.049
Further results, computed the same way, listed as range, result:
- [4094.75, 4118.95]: 3.065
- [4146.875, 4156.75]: 2.986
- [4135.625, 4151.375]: 2.935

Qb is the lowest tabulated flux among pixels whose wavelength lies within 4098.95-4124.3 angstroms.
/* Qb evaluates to 2.515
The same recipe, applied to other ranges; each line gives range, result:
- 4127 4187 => 2.686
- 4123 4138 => 2.866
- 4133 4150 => 2.733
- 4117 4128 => 2.912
